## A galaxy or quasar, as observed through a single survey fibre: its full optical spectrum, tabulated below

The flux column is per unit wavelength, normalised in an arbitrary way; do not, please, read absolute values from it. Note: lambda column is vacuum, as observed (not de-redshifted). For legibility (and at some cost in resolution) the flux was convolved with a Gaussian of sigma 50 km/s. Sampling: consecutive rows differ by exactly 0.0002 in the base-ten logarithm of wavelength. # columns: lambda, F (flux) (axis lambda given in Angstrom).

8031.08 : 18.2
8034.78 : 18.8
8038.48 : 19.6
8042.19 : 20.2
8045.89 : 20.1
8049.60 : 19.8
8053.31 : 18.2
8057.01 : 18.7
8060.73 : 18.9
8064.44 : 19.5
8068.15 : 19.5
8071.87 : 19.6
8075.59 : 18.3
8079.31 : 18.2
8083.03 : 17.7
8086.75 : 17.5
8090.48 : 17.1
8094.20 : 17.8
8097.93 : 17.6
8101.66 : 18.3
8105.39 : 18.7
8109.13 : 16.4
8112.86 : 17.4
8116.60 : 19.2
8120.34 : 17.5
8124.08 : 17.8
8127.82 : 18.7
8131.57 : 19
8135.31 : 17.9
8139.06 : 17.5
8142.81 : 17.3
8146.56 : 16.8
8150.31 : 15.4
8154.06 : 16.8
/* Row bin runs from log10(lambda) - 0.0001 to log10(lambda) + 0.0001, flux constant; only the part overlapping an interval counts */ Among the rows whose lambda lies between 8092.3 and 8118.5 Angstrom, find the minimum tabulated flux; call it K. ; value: 16.4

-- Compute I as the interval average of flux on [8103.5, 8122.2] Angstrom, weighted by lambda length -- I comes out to 17.8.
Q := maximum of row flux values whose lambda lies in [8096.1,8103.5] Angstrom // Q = 18.3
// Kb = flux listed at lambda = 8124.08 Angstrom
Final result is 17.8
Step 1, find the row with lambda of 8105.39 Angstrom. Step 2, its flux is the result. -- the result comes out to 18.7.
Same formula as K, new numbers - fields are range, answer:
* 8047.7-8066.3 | 18.2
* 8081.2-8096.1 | 17.1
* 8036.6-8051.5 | 19.6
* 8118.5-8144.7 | 17.3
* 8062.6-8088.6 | 17.5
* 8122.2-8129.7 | 17.8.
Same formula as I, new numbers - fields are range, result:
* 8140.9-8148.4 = 17.1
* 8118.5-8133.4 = 18.2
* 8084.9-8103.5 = 17.7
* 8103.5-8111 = 17.6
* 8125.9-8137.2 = 18.5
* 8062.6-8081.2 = 19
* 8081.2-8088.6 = 17.6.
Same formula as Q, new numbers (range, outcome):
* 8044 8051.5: 20.1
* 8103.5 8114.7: 18.7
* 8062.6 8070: 19.5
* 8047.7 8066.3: 19.8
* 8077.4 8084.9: 18.2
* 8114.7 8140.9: 19.2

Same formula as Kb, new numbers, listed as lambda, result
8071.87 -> 19.6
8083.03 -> 17.7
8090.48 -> 17.1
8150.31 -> 15.4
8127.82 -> 18.7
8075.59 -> 18.3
